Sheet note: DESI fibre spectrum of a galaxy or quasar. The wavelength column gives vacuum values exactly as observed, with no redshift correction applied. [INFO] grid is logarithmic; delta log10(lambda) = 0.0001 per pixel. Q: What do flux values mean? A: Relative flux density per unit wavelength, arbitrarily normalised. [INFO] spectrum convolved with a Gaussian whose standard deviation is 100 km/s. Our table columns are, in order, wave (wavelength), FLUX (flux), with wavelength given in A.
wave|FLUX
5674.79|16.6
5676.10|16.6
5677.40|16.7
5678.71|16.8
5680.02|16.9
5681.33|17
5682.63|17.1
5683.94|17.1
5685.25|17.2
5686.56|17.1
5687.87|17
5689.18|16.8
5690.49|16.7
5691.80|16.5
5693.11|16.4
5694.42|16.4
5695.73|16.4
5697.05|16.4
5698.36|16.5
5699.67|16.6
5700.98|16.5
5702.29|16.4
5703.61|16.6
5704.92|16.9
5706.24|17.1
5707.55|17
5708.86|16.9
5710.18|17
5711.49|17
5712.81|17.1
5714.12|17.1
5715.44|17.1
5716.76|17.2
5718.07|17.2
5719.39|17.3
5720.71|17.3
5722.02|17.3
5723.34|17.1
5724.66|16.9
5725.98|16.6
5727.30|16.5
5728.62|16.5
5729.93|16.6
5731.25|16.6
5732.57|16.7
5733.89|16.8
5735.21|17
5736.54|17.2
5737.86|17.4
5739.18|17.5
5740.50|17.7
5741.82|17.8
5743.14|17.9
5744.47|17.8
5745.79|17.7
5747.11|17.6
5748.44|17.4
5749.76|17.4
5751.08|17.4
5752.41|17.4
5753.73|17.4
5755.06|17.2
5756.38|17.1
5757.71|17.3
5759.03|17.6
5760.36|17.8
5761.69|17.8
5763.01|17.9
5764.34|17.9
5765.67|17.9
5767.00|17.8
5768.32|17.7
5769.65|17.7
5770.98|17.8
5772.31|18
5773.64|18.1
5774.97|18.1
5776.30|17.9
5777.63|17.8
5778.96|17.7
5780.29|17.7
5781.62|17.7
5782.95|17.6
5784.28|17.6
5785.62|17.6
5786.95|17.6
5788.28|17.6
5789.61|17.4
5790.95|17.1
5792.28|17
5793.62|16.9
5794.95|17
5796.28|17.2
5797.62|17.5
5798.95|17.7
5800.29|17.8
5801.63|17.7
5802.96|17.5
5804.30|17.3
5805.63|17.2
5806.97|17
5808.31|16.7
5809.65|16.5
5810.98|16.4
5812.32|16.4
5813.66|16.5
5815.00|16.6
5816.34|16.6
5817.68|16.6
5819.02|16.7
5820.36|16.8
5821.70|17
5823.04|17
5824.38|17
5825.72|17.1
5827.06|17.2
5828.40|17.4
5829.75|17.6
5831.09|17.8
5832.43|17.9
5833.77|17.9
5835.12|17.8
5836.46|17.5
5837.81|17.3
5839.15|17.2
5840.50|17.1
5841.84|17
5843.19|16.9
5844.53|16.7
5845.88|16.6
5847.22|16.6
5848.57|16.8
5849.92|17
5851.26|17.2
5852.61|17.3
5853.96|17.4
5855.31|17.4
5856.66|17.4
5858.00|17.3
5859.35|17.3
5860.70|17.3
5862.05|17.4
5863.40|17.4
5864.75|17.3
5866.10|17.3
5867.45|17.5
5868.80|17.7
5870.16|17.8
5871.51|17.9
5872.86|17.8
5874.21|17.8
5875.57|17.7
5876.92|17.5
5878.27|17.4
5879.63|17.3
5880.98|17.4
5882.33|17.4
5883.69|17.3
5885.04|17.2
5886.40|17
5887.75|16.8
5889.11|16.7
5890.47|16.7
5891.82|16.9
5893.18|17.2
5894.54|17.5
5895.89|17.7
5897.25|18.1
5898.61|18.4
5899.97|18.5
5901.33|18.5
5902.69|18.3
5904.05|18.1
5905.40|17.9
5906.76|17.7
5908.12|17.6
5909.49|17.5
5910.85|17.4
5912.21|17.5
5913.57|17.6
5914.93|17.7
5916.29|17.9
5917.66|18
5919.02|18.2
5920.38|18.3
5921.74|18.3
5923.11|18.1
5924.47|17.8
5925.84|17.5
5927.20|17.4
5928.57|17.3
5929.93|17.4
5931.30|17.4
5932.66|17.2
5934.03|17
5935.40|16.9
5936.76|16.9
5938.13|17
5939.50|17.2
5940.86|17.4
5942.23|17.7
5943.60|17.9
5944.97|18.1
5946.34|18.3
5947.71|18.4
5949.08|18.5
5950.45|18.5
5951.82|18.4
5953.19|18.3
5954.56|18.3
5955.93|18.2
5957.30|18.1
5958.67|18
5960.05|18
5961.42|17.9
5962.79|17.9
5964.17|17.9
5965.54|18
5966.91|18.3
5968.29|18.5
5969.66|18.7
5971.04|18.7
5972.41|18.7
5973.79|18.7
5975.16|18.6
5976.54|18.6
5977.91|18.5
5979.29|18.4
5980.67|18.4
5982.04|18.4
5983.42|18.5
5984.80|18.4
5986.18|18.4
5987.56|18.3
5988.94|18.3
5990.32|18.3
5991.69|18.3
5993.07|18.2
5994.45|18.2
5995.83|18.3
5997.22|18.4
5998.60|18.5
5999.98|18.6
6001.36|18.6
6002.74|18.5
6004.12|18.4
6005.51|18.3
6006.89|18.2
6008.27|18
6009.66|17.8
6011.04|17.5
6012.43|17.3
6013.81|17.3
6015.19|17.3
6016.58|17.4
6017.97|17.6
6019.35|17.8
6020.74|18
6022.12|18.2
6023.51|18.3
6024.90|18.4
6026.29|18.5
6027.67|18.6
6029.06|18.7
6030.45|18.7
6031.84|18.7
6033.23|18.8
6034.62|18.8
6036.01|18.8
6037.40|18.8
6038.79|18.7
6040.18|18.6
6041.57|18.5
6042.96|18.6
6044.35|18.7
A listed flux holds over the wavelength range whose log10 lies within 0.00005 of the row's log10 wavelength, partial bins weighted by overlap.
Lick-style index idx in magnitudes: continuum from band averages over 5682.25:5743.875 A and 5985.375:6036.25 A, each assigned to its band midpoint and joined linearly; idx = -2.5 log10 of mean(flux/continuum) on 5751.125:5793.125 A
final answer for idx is -0.03 mag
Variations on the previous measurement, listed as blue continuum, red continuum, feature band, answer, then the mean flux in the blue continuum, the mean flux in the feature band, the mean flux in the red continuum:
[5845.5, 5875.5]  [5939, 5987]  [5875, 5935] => 0.009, 17.4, 17.6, 18.3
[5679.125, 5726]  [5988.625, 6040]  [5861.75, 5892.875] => 0.018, 16.9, 17.4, 18.2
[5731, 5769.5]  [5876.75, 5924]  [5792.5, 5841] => 0.026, 17.5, 17.1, 17.7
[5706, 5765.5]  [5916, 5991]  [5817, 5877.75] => 0.023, 17.3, 17.3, 18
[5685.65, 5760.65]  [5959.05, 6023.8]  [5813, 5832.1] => 0.029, 17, 17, 18.2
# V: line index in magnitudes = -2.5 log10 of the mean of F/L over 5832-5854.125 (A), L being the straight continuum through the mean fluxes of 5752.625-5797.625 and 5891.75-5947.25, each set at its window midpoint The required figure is 0.03 mag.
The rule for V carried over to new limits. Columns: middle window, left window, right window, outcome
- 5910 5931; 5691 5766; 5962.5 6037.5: 0.01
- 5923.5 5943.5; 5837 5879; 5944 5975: 0.04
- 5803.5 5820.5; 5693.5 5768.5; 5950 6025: 0.05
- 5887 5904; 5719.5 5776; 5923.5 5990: 0.01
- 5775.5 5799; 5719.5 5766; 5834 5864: -0.01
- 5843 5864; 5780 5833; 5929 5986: 0.02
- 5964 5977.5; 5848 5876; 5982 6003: -0.02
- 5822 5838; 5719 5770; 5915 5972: 0.01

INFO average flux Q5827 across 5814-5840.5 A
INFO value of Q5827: 17.2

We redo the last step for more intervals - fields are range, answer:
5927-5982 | 18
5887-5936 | 17.6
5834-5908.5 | 17.4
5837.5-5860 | 17.1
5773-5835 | 17.3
